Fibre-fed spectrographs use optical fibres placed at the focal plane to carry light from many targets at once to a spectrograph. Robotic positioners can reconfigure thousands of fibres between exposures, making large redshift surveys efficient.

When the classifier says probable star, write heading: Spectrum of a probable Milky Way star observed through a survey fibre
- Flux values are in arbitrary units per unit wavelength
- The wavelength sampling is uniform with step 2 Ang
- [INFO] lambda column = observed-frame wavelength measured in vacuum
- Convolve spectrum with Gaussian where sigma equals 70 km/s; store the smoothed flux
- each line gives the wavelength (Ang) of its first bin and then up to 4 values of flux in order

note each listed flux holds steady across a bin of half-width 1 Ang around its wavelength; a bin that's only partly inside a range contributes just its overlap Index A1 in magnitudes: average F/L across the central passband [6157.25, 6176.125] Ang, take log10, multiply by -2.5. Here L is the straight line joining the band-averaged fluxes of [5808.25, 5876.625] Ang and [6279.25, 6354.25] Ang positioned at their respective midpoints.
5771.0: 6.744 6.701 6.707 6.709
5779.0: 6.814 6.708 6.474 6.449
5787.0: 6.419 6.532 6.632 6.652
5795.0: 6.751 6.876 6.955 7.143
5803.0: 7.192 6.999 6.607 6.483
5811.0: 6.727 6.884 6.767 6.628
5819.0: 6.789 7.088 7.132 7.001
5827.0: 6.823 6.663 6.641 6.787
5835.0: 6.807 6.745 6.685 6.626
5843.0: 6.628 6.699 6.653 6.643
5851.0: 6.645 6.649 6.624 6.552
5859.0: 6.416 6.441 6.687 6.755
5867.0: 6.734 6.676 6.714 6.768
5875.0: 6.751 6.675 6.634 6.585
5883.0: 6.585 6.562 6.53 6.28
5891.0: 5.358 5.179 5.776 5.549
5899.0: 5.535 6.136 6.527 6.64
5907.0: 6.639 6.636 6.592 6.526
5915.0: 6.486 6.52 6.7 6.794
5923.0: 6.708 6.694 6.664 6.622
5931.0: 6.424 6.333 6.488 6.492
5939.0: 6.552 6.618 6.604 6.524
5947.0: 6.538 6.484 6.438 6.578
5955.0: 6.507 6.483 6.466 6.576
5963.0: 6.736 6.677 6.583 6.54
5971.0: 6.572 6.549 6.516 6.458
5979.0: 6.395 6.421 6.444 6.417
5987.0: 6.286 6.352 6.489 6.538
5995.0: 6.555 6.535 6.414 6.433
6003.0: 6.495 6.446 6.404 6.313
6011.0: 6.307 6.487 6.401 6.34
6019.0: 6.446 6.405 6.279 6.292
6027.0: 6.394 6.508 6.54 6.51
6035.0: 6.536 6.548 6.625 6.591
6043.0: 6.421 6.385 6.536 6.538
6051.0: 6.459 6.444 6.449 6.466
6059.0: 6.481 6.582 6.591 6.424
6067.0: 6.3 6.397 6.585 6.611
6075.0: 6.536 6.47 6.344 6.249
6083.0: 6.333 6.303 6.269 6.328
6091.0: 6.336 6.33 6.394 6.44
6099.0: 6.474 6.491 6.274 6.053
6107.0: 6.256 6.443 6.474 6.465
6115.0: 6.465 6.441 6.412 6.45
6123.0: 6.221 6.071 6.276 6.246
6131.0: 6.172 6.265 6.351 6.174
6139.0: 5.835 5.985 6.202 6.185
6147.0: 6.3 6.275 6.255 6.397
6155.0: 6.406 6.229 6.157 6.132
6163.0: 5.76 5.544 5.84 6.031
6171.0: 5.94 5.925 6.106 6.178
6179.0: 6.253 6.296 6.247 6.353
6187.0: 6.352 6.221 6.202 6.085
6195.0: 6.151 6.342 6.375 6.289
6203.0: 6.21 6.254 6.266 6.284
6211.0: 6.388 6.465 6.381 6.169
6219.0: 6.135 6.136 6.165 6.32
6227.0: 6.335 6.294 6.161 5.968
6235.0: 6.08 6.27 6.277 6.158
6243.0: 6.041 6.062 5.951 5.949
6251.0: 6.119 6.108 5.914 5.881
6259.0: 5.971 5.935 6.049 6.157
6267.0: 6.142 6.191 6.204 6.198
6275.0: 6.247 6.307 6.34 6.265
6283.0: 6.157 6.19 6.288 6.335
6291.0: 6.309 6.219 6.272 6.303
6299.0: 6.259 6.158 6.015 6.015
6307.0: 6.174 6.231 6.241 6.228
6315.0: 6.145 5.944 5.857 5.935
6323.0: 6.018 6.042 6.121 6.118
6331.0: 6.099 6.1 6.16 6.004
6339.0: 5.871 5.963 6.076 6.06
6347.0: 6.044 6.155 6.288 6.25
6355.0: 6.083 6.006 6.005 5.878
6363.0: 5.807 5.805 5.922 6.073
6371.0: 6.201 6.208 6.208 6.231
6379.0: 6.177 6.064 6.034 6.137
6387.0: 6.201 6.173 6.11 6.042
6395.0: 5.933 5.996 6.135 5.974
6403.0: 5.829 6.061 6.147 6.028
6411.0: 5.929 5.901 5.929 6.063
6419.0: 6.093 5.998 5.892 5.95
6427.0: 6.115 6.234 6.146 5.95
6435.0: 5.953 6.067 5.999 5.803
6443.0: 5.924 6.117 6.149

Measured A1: 0.07 mag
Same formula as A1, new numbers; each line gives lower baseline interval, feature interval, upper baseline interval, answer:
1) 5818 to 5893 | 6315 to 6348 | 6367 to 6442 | 0.02 mag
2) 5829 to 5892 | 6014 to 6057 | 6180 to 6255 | -0.01 mag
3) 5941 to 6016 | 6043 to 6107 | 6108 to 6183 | -0.02 mag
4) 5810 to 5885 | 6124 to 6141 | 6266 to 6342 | 0.03 mag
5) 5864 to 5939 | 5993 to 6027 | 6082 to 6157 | -0.01 mag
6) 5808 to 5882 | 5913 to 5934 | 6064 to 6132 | 0.00 mag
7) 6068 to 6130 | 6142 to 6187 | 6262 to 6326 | 0.03 mag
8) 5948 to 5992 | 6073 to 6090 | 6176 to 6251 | 0.00 mag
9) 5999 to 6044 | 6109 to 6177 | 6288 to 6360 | 0.02 mag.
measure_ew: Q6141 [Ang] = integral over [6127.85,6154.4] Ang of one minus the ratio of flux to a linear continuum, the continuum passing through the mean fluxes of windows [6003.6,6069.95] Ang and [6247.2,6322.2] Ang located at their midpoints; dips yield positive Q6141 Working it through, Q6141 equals 0.5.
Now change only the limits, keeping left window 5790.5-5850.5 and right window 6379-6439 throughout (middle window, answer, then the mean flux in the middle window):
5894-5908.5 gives 1.2 Ang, 6.13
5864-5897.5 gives 1.7 Ang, 6.37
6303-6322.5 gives 0.3 Ang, 6.08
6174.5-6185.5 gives 0.2 Ang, 6.24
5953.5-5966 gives 0.1 Ang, 6.57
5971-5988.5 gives 0.4 Ang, 6.44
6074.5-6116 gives 0.5 Ang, 6.37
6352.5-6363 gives 0.2 Ang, 6.01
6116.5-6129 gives 0.2 Ang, 6.3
